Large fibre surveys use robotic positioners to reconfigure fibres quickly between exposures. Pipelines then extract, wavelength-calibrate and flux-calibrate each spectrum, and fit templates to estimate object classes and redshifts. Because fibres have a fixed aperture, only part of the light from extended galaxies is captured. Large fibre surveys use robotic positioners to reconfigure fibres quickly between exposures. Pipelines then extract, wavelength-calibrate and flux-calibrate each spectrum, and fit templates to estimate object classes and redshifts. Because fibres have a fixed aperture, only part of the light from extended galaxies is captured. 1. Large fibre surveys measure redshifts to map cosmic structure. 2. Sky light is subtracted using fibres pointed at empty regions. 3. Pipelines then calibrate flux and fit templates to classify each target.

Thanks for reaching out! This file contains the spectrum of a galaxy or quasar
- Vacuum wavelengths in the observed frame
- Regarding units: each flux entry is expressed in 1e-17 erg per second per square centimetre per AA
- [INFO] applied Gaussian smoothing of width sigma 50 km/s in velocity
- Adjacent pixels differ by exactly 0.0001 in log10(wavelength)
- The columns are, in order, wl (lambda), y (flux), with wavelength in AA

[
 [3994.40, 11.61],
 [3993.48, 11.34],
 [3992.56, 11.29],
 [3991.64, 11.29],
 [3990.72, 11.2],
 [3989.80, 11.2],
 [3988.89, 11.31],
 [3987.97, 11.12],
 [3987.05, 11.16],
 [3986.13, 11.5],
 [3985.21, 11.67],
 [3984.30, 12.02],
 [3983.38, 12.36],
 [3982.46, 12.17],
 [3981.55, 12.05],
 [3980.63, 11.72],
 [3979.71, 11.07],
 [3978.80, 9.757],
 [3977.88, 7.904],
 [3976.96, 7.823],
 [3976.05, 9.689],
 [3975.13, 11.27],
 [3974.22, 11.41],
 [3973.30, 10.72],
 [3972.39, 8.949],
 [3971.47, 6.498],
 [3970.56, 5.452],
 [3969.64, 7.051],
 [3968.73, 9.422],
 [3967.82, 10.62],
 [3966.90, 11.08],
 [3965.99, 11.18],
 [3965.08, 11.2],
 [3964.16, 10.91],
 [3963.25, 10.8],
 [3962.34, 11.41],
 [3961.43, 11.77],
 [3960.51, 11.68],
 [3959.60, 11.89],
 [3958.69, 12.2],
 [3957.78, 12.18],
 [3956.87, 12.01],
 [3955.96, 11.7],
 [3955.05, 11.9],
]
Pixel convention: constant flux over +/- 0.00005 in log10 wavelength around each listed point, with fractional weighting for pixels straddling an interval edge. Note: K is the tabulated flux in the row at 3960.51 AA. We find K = 11.68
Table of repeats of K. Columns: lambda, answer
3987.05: 11.16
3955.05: 11.9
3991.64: 11.29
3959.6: 11.89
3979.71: 11.07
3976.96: 7.823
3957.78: 12.18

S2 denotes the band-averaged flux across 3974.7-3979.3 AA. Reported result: 9.29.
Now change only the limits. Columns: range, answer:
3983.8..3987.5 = 11.6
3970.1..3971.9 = 5.97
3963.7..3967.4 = 11.1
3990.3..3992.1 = 11.2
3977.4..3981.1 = 10.1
